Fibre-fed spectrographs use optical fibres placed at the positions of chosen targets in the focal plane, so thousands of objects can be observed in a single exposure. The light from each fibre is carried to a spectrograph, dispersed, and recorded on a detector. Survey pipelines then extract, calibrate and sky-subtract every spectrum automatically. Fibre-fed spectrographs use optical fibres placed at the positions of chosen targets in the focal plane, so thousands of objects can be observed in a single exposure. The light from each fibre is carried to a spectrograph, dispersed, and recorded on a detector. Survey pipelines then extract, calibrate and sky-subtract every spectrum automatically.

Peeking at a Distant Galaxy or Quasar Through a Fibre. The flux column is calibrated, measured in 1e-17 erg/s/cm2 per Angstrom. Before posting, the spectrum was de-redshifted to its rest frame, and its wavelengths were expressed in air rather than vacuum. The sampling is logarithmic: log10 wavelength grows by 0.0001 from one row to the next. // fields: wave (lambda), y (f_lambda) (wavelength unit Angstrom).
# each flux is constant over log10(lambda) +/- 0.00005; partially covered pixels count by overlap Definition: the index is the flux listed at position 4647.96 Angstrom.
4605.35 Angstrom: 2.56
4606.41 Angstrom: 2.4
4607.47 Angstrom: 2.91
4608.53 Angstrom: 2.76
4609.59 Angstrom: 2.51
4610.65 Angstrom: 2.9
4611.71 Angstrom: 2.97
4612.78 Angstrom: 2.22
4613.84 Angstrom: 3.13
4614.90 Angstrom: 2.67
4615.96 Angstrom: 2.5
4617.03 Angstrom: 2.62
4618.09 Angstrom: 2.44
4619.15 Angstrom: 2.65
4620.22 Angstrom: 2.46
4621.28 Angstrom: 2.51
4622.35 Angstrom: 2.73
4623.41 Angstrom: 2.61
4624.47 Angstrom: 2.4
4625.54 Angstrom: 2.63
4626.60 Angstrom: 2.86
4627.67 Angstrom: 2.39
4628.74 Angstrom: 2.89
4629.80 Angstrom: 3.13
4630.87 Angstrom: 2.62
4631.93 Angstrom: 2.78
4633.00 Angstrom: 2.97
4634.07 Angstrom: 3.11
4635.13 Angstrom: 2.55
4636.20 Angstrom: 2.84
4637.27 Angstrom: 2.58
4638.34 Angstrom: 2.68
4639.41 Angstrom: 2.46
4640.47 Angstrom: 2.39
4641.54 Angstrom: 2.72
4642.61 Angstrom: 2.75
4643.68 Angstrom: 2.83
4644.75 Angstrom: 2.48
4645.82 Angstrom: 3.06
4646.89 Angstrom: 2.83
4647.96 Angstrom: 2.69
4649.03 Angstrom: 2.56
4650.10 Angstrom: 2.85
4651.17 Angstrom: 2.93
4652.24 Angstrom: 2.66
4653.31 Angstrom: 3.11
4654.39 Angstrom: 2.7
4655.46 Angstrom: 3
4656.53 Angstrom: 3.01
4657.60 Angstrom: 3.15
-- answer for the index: 2.69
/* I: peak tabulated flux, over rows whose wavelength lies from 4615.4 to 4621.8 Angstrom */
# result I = 2.65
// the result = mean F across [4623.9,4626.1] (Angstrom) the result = 2.53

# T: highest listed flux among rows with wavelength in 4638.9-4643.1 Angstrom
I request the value 2.75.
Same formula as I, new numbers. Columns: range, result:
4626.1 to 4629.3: 2.89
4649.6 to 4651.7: 2.93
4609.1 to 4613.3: 2.97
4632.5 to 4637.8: 3.11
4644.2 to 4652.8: 3.06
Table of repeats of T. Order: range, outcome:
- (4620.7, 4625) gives 2.73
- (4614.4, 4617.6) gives 2.67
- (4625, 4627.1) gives 2.86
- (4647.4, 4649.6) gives 2.69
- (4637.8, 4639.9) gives 2.68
